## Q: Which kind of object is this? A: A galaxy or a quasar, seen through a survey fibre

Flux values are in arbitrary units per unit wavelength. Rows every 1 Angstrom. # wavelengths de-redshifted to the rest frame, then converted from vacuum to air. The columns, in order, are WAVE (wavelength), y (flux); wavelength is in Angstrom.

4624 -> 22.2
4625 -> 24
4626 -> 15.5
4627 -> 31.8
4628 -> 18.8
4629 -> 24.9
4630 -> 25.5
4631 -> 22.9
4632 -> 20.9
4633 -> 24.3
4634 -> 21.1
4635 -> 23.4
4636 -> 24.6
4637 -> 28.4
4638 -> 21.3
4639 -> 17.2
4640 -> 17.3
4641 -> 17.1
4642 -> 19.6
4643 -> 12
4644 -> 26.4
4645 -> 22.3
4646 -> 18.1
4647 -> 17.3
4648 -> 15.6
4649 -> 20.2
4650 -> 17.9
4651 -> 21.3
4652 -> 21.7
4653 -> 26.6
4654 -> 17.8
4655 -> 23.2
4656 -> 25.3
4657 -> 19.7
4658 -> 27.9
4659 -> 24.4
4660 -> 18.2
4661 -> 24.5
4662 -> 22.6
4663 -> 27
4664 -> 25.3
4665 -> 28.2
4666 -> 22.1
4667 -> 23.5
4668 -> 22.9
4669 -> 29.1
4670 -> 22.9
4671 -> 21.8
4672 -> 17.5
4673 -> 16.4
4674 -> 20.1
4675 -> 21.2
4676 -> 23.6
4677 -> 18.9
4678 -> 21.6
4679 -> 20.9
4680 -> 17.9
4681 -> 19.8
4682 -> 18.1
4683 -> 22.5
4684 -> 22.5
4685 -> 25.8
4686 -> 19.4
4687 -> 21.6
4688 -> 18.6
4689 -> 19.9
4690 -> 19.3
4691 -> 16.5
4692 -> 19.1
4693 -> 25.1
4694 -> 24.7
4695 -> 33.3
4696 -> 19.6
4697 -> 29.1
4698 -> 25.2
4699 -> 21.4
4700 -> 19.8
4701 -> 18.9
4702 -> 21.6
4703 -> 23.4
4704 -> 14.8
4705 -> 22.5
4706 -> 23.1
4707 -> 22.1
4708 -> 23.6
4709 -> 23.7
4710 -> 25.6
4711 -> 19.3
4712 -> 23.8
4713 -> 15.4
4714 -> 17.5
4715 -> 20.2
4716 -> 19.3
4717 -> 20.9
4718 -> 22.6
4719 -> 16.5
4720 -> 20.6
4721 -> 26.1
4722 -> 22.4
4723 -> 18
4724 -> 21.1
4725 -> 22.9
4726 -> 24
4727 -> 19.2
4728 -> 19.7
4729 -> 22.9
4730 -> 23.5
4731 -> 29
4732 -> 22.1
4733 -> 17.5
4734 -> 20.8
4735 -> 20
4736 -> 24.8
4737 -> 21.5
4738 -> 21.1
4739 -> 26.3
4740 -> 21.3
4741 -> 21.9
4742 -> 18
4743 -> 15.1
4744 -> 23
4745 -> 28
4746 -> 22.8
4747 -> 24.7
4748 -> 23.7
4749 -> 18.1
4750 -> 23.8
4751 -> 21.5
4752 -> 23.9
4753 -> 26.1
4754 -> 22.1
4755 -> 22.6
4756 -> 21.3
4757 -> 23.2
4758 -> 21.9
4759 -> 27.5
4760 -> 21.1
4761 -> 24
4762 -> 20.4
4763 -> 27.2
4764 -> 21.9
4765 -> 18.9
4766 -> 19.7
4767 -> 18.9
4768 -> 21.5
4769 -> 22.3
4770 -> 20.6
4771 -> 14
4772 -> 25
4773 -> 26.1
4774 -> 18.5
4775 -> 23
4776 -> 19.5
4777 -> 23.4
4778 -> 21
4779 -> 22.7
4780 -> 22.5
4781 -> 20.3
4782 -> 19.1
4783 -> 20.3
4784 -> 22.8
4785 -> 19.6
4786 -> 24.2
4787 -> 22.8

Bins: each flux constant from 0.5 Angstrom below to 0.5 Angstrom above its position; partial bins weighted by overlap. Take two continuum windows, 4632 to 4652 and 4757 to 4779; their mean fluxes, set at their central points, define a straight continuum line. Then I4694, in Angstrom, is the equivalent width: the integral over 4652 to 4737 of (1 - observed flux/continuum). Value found -4.0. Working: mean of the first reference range 20.3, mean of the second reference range 21.8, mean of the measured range 21.9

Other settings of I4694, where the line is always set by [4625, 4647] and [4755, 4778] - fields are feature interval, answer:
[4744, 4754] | -0.8 Angstrom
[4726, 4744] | 0.2 Angstrom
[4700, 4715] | 0.5 Angstrom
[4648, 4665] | -0.9 Angstrom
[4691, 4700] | -1.0 Angstrom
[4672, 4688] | 0.8 Angstrom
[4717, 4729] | 0.3 Angstrom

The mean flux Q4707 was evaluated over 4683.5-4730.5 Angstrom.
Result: 21.6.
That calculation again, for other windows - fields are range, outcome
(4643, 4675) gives 22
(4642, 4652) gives 19.2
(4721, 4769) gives 22.2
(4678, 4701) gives 21.8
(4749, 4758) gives 22.7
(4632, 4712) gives 21.8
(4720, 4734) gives 22.1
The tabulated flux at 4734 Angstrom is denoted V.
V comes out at 20.8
